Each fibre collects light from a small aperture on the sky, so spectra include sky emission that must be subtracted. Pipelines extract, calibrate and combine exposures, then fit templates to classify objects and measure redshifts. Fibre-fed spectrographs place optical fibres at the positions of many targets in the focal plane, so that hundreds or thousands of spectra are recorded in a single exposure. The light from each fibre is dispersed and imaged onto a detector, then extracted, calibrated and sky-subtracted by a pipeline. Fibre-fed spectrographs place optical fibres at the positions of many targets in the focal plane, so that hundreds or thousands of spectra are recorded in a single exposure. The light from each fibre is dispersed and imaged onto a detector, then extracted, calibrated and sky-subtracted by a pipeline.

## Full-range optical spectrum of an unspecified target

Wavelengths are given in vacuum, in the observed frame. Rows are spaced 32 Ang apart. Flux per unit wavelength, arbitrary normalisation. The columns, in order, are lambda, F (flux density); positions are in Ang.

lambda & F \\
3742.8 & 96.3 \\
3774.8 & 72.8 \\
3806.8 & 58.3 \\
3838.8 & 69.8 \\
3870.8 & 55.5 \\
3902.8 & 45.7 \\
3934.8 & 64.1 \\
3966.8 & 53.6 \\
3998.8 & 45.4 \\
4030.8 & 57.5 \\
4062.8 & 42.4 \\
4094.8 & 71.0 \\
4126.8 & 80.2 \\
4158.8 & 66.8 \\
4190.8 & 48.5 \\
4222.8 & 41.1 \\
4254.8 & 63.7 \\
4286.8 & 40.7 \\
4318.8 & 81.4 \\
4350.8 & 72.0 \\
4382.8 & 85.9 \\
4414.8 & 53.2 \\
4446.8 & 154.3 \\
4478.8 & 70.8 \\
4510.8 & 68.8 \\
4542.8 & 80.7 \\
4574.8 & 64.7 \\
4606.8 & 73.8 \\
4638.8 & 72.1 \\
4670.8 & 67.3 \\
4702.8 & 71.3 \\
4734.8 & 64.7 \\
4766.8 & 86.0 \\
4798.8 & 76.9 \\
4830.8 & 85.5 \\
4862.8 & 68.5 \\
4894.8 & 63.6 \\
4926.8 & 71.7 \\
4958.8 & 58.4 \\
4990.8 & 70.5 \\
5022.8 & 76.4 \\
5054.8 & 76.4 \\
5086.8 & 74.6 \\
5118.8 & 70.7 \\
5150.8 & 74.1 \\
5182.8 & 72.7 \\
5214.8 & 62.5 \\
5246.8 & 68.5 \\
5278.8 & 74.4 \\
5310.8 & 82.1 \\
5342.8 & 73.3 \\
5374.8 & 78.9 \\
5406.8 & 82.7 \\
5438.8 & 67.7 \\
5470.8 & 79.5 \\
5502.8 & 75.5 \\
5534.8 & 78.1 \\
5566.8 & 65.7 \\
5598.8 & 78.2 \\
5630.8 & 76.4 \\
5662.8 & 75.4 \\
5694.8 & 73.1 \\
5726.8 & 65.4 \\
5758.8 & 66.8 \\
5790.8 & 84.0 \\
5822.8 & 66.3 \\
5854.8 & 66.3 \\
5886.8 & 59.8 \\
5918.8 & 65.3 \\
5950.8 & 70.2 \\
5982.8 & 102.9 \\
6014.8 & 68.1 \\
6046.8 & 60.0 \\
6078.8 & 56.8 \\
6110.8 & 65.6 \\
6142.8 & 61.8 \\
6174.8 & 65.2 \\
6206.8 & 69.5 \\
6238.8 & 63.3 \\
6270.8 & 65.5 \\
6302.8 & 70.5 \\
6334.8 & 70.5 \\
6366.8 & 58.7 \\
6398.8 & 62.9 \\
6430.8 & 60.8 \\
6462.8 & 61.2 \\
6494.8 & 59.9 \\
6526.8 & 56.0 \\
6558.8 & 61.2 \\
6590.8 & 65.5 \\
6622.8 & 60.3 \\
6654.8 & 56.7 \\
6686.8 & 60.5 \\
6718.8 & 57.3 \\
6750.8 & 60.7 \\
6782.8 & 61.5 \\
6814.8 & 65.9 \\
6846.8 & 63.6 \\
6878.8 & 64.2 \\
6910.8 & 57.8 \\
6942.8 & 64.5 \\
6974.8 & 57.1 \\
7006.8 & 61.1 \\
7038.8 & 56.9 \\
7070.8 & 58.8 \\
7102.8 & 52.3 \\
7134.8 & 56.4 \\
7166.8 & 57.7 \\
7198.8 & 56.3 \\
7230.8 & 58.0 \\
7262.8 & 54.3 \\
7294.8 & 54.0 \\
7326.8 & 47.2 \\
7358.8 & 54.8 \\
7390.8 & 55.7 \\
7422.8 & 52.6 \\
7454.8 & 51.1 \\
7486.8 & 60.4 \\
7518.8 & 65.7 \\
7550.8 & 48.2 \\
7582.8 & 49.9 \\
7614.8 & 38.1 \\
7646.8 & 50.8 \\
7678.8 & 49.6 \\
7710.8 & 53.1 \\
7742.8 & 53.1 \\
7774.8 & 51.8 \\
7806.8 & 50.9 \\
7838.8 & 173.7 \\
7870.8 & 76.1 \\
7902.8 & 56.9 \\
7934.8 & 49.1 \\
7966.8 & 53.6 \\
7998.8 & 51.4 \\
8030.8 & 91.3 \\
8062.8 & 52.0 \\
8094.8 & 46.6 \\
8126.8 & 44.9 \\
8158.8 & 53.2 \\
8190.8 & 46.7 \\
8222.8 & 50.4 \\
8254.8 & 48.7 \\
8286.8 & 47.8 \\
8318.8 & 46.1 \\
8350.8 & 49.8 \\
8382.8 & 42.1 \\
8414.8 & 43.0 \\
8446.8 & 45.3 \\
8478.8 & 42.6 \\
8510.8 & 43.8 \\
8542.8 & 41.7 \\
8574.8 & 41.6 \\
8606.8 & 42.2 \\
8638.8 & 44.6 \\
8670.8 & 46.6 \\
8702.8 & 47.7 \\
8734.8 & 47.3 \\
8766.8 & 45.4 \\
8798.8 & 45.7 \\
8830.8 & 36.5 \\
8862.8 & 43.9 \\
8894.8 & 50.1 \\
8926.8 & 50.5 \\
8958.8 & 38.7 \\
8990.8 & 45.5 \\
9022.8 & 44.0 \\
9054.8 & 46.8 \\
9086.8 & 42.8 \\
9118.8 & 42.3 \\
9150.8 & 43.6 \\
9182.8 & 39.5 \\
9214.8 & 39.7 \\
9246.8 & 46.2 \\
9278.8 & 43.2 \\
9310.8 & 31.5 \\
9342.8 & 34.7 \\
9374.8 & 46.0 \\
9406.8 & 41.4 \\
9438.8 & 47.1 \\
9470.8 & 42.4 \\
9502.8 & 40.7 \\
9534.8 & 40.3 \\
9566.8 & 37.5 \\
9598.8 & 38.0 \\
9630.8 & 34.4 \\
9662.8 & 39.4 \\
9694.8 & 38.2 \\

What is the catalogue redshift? 0.19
